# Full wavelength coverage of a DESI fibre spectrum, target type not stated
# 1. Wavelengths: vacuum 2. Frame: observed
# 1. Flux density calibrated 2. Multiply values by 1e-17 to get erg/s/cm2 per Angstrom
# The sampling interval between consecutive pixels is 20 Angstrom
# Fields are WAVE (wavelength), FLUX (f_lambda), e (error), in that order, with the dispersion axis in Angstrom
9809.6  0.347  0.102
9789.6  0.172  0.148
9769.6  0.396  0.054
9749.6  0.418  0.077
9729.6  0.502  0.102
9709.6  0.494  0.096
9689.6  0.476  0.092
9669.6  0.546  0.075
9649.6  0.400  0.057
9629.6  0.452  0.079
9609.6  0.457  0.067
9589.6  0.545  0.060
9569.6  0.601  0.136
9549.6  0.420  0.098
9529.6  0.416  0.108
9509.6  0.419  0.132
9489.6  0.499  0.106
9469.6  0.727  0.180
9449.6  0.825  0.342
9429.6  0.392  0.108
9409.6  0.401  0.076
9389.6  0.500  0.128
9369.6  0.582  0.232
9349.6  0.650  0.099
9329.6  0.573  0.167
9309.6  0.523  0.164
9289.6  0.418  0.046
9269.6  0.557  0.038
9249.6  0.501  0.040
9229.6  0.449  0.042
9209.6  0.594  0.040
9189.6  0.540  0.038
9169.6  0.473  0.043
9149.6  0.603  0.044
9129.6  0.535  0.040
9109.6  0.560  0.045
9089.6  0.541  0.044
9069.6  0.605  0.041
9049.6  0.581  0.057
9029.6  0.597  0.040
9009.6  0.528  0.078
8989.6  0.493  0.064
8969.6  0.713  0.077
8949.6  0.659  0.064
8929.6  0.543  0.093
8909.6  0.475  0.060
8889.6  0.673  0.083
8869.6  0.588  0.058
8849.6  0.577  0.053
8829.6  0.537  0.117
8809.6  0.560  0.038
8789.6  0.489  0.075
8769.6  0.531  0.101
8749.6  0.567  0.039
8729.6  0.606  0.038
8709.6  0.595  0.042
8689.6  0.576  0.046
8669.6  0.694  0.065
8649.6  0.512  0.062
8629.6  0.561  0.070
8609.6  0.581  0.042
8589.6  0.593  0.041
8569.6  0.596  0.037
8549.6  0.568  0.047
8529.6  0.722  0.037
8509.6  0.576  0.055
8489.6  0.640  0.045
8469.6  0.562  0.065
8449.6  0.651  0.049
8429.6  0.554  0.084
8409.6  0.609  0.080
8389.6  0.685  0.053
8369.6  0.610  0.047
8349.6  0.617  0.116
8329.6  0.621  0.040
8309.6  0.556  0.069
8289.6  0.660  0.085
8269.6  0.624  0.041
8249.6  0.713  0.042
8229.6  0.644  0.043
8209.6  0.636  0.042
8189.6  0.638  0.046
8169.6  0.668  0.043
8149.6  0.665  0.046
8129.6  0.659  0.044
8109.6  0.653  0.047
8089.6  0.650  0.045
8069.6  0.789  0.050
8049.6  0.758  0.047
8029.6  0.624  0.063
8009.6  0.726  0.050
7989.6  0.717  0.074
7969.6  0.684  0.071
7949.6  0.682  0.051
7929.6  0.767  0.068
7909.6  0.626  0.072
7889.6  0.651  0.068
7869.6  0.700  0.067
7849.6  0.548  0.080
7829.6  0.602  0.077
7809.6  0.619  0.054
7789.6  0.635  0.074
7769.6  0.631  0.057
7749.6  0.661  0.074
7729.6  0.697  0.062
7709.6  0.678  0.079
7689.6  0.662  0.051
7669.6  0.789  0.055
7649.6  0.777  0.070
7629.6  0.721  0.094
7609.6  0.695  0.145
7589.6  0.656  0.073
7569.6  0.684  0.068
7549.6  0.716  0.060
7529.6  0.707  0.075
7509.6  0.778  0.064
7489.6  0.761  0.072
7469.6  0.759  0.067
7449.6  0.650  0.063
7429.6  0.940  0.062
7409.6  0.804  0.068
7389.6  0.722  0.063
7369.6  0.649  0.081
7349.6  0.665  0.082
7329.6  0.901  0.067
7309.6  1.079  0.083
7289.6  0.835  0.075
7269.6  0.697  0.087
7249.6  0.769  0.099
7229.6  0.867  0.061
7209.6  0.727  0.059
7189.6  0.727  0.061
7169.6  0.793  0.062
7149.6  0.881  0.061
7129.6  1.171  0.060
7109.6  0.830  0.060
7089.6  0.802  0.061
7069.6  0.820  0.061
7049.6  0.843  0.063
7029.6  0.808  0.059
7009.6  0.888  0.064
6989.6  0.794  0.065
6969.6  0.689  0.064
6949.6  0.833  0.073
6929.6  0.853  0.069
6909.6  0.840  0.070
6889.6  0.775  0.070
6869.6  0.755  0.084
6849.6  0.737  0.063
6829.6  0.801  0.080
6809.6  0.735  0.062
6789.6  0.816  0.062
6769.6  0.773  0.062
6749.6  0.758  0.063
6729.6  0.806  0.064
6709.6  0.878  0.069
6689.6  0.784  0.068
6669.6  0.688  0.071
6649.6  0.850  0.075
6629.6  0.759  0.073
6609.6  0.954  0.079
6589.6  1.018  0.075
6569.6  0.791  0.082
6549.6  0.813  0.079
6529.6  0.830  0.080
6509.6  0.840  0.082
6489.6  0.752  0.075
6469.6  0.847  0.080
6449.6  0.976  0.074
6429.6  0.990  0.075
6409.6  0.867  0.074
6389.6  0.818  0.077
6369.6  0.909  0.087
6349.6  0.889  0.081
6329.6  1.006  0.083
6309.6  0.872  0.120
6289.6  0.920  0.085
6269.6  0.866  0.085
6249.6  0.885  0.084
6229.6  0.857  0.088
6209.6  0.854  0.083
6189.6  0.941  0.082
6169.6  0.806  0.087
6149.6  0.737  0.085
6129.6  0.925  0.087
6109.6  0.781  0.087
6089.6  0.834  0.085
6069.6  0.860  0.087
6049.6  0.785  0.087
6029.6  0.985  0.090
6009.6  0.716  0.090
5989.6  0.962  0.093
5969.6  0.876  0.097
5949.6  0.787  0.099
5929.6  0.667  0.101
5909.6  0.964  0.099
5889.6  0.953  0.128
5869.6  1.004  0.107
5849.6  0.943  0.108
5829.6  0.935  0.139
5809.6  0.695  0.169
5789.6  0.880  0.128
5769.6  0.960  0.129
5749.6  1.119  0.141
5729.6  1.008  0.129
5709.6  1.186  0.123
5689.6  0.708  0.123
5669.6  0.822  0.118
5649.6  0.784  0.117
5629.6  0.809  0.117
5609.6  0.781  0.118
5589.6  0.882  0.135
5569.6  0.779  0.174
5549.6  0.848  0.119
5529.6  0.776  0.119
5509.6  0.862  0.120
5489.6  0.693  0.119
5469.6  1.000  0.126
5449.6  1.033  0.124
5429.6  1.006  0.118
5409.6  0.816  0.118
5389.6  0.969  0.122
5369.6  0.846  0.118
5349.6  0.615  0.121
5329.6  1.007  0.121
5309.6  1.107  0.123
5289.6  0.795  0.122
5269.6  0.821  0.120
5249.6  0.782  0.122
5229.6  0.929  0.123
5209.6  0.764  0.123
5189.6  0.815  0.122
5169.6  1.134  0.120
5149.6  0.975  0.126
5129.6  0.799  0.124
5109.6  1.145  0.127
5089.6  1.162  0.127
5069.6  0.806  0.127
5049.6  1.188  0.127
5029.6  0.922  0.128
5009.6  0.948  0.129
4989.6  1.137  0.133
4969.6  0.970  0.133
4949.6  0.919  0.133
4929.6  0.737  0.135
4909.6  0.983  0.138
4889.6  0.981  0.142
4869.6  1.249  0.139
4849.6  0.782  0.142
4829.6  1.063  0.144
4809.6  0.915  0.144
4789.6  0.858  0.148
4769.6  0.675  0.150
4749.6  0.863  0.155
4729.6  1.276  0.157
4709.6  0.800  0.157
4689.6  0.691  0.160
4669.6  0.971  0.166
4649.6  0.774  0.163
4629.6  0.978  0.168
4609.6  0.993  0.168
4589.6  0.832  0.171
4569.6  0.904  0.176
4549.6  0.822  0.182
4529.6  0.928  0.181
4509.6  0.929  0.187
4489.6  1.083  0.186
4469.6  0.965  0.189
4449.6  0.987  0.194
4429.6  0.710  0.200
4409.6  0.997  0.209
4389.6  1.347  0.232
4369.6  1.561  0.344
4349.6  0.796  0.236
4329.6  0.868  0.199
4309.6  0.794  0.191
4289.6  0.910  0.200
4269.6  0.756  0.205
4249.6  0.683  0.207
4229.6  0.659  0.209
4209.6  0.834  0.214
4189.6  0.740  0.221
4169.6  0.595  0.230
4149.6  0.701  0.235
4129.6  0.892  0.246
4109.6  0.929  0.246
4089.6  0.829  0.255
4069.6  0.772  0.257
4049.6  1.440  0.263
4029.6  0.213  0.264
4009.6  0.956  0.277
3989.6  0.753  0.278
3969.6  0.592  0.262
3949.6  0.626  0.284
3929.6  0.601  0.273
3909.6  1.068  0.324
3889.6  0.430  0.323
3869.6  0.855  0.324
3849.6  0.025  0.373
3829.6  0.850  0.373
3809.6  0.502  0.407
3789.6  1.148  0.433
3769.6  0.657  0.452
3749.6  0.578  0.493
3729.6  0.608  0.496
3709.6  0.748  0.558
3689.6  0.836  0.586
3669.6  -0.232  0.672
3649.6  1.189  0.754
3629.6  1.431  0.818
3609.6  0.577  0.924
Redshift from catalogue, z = 0.09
